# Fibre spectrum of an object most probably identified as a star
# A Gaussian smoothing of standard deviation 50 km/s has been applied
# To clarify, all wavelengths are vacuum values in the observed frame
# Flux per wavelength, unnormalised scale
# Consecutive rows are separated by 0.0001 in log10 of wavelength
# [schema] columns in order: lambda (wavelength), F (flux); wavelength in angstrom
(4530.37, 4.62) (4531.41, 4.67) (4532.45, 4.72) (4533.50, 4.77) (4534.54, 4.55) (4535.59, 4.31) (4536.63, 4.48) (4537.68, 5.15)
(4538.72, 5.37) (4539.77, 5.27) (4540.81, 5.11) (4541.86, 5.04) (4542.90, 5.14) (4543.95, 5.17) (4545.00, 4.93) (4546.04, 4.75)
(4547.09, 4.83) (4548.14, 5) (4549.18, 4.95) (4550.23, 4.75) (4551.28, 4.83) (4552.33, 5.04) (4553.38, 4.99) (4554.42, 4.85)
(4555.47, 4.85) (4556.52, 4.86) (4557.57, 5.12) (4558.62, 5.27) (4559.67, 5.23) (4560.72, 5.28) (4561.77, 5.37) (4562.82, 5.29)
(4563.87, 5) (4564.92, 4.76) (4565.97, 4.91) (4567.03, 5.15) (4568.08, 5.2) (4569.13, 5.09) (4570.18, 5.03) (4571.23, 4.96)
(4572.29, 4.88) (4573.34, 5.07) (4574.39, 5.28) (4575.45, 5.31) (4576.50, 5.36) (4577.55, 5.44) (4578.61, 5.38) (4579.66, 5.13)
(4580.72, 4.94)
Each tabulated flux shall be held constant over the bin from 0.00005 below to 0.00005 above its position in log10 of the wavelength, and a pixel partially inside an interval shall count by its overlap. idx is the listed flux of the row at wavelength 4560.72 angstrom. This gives 5.28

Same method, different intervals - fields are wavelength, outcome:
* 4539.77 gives 5.27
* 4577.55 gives 5.44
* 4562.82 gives 5.29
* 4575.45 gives 5.31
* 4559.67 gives 5.23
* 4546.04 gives 4.75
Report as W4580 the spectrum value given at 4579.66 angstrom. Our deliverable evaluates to 5.13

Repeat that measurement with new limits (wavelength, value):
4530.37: 4.62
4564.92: 4.76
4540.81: 5.11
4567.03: 5.15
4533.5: 4.77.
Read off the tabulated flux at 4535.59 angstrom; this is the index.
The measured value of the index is 4.31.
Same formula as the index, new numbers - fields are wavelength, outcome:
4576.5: 5.36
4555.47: 4.85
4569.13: 5.09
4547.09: 4.83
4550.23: 4.75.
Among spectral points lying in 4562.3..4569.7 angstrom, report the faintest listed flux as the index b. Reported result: 4.76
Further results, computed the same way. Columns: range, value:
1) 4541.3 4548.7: 4.75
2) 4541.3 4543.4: 5.04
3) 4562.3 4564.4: 5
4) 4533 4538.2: 4.31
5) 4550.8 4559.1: 4.83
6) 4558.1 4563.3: 5.23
